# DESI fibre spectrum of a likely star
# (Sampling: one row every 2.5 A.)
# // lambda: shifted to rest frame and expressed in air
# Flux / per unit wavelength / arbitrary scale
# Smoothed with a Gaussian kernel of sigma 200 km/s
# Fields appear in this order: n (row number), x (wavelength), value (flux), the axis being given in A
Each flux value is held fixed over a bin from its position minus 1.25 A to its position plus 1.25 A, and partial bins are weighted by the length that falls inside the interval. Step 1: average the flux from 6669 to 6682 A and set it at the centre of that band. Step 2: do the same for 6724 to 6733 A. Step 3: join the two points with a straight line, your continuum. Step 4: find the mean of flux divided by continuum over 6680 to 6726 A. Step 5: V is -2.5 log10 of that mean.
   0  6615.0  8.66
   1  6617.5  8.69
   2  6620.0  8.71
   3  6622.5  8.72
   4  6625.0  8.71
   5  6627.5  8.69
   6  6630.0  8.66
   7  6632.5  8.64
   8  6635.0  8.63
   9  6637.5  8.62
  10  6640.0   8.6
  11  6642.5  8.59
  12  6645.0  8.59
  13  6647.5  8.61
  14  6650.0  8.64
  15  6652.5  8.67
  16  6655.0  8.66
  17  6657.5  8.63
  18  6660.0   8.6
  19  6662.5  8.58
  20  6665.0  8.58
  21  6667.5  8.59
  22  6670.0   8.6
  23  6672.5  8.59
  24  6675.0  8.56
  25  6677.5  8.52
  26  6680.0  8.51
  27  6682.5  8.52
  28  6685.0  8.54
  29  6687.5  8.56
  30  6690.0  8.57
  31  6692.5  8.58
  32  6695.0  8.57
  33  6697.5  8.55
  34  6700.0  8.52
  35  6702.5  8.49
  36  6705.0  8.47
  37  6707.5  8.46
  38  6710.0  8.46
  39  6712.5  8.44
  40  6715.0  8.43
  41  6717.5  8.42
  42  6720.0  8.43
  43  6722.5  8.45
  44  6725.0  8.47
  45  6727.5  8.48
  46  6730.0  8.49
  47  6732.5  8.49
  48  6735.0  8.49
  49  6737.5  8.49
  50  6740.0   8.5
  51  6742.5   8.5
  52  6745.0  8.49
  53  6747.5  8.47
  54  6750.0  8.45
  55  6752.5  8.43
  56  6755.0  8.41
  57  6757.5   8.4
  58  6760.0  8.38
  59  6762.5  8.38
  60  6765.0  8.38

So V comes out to 0.003 mag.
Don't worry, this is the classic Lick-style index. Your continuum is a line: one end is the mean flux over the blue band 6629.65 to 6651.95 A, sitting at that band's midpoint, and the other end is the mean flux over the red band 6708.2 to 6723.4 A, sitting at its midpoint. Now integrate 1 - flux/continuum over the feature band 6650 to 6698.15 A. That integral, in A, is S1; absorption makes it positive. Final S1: -0.2 A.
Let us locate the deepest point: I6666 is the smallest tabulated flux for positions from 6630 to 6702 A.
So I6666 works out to 8.51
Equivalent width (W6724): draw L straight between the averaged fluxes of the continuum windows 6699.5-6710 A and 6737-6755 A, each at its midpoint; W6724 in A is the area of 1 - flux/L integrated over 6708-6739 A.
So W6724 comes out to 0.0 A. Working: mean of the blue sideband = 8.48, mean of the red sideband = 8.47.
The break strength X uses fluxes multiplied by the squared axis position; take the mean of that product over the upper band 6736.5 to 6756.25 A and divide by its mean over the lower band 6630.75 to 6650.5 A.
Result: 1.0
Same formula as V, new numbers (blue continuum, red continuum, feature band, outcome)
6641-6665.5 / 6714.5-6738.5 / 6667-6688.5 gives 0.00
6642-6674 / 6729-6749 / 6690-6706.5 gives 0.00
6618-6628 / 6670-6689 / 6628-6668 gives 0.00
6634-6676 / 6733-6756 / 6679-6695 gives 0.00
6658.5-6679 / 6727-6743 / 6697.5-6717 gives 0.01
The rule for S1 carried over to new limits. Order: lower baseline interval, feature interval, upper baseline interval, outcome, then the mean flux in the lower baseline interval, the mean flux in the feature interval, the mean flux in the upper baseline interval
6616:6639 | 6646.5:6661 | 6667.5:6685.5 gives 0.0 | 8.67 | 8.64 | 8.55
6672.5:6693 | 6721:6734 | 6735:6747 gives 0.0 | 8.55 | 8.48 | 8.49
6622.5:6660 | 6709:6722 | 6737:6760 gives 0.1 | 8.64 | 8.44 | 8.45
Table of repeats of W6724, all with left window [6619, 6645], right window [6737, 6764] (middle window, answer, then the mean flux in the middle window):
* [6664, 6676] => 0.0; 8.58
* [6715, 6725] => 0.1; 8.44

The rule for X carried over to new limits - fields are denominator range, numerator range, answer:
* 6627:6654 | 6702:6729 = 1.00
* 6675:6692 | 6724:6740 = 1.01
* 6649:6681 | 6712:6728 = 1.00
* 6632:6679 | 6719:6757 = 1.01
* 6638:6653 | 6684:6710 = 1.01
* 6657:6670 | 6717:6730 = 1.00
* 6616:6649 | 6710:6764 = 1.01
